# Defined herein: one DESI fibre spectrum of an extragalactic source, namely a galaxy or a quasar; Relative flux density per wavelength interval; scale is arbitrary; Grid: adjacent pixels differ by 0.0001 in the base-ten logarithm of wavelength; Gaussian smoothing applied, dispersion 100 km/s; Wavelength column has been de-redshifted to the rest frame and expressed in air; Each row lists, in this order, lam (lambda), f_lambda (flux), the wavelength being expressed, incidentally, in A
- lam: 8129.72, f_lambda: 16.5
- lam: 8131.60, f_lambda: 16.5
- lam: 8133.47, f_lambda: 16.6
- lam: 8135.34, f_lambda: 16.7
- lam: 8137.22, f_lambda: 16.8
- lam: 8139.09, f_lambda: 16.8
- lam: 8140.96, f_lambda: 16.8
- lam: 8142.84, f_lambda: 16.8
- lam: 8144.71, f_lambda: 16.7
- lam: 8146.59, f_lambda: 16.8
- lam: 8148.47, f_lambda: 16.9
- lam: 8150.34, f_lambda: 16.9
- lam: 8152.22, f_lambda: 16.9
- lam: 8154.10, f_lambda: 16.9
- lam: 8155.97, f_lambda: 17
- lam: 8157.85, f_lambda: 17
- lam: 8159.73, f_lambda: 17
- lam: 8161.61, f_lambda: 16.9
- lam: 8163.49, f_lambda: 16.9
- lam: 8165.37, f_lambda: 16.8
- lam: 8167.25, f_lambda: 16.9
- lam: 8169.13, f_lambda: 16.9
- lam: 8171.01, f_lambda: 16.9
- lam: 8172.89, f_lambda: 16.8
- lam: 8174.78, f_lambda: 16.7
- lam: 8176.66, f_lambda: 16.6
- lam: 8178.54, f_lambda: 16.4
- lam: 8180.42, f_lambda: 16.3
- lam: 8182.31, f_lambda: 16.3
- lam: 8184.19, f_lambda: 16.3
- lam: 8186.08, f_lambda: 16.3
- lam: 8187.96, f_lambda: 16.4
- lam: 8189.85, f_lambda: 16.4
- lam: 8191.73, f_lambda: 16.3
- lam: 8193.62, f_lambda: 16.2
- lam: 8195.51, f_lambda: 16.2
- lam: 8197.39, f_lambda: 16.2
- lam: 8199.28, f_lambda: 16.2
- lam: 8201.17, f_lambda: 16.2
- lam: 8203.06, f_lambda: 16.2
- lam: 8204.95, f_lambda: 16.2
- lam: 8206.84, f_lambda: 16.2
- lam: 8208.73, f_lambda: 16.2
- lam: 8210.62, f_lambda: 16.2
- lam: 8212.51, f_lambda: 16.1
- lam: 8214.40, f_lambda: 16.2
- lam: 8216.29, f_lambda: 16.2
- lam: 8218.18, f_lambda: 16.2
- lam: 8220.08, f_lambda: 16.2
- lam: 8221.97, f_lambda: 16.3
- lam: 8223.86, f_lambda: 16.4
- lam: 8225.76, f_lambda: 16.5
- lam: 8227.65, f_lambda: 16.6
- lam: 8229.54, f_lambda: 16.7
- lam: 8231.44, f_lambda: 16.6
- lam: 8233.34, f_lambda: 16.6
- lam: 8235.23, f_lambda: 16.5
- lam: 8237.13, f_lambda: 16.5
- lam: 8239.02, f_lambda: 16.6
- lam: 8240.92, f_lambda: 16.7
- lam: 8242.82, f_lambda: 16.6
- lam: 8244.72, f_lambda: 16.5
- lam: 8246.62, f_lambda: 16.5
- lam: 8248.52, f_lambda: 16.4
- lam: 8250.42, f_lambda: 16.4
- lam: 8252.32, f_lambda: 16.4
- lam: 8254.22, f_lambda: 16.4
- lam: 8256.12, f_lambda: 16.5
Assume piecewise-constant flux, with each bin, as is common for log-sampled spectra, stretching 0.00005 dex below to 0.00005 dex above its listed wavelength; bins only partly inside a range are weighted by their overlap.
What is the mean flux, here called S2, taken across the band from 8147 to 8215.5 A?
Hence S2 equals 16.5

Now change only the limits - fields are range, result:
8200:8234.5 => 16.3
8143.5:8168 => 16.9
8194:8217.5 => 16.2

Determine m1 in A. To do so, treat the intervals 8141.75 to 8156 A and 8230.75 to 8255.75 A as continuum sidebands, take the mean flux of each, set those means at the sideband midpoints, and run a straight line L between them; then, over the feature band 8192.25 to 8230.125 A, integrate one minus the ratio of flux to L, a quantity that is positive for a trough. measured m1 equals 0.8 A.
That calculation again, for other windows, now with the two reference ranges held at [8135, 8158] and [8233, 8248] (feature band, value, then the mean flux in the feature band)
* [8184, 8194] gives 0.2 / 16.3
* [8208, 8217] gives 0.3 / 16.2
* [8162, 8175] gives -0.1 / 16.8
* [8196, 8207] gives 0.3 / 16.2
